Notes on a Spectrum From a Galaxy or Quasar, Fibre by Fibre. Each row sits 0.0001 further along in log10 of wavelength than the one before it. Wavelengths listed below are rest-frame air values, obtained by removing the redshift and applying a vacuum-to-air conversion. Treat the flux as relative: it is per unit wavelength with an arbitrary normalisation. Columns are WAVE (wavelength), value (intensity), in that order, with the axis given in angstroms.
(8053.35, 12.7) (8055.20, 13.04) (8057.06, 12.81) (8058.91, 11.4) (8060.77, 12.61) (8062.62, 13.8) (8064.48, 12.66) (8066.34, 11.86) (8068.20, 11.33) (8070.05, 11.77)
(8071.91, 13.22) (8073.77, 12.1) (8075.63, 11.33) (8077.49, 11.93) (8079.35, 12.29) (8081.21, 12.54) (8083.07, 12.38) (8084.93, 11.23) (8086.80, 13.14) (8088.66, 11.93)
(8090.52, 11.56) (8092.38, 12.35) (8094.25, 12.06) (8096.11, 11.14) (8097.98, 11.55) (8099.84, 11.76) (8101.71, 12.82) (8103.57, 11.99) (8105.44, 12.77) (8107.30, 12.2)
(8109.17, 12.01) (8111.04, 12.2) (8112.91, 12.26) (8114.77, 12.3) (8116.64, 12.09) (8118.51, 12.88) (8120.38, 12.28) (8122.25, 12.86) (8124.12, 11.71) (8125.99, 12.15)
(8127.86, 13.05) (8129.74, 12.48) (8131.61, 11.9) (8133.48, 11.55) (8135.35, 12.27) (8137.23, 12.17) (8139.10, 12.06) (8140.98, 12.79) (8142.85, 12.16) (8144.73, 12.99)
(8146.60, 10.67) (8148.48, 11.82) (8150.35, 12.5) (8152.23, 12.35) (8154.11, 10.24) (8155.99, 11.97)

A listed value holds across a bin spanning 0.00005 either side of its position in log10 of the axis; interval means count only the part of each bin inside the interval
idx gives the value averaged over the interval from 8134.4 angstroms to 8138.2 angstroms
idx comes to 12.2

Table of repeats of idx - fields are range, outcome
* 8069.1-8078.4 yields 12.1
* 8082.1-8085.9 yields 11.8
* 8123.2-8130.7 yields 12.3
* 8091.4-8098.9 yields 11.8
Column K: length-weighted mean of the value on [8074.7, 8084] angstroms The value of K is 12.1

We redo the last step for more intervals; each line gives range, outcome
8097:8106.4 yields 12.2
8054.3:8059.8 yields 12.4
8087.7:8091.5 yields 11.8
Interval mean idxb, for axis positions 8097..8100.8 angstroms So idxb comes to 11.6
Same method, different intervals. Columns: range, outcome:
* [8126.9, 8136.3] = 12.2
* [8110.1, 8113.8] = 12.2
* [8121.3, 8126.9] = 12.2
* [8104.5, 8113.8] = 12.3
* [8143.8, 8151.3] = 12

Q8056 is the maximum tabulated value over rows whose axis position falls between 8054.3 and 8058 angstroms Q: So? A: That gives 13.04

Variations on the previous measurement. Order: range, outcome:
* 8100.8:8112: 12.82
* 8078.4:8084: 12.54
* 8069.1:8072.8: 13.22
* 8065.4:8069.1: 11.86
